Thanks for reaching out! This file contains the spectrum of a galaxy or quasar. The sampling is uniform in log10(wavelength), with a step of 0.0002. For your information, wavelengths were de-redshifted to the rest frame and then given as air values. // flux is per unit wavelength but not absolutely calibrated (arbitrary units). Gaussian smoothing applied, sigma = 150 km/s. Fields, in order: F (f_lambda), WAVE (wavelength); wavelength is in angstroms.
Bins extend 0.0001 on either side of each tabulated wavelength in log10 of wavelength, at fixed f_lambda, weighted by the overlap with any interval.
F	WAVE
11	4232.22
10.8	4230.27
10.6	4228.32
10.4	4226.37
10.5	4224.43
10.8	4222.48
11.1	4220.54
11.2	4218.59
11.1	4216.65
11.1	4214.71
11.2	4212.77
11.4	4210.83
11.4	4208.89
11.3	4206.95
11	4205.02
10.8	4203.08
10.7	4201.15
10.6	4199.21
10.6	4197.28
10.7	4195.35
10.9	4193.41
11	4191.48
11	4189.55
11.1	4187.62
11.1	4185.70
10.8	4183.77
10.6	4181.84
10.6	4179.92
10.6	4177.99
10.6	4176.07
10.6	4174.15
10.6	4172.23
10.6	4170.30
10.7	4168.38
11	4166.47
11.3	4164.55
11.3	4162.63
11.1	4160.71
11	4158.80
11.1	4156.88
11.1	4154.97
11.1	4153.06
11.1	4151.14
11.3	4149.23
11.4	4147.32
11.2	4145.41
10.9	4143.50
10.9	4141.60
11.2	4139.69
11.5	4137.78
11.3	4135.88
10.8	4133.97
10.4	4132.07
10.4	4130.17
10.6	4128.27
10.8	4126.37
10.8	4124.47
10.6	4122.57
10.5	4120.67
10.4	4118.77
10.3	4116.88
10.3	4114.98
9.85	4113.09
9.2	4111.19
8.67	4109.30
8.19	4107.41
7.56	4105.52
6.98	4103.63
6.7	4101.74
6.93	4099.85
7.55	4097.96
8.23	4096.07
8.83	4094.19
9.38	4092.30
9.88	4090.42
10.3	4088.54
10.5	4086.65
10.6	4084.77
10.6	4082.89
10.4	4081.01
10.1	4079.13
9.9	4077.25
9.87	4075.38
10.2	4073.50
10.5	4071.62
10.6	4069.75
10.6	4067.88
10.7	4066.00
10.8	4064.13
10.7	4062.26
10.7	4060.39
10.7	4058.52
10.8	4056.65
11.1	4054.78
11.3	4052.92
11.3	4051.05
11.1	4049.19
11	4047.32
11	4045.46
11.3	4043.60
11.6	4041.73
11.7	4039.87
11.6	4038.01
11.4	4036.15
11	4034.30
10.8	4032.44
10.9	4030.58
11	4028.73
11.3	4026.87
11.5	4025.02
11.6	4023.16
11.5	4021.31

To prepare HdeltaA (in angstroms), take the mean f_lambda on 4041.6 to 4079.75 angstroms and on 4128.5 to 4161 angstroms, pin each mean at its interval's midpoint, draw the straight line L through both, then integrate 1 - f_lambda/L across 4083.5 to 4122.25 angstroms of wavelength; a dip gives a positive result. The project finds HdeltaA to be 6.4 angstroms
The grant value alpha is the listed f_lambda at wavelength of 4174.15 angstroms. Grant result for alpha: 10.6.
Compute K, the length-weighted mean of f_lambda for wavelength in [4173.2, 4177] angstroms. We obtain 10.6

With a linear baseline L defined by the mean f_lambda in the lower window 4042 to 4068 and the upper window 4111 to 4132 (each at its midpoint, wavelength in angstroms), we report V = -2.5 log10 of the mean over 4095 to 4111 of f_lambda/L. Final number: 0.34 mag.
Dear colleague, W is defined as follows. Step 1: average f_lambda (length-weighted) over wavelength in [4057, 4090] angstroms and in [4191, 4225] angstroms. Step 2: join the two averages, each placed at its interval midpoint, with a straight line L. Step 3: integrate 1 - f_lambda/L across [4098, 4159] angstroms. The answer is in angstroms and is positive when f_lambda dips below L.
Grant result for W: 3.2 angstroms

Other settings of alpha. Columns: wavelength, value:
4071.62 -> 10.5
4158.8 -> 11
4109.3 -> 8.67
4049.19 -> 11.1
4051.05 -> 11.3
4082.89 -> 10.6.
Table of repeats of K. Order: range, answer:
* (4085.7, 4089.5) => 10.4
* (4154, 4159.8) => 11.1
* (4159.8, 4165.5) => 11.2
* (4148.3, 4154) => 11.2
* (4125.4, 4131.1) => 10.6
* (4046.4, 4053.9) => 11.2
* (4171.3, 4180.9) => 10.6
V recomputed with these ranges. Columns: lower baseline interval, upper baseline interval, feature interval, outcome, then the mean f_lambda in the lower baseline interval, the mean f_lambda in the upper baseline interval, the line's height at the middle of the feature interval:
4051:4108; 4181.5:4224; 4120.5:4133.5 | -0.04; 9.74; 11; 10.2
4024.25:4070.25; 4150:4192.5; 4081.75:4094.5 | 0.10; 11.1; 10.9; 11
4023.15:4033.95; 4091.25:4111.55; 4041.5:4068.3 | -0.10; 11.1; 8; 10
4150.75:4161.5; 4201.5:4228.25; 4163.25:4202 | 0.03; 11.1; 11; 11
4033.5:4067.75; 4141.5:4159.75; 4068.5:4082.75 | 0.09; 11.1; 11.1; 11.1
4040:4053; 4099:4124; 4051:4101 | 0.02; 11.2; 8.98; 10.2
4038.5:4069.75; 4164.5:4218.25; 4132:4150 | -0.02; 11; 10.9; 10.9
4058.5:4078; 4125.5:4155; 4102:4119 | 0.21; 10.5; 11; 10.8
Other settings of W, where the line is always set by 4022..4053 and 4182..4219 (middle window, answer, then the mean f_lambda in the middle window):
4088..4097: 1.52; 9.29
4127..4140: 0.27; 10.9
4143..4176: 0.13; 11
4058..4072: 0.68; 10.7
